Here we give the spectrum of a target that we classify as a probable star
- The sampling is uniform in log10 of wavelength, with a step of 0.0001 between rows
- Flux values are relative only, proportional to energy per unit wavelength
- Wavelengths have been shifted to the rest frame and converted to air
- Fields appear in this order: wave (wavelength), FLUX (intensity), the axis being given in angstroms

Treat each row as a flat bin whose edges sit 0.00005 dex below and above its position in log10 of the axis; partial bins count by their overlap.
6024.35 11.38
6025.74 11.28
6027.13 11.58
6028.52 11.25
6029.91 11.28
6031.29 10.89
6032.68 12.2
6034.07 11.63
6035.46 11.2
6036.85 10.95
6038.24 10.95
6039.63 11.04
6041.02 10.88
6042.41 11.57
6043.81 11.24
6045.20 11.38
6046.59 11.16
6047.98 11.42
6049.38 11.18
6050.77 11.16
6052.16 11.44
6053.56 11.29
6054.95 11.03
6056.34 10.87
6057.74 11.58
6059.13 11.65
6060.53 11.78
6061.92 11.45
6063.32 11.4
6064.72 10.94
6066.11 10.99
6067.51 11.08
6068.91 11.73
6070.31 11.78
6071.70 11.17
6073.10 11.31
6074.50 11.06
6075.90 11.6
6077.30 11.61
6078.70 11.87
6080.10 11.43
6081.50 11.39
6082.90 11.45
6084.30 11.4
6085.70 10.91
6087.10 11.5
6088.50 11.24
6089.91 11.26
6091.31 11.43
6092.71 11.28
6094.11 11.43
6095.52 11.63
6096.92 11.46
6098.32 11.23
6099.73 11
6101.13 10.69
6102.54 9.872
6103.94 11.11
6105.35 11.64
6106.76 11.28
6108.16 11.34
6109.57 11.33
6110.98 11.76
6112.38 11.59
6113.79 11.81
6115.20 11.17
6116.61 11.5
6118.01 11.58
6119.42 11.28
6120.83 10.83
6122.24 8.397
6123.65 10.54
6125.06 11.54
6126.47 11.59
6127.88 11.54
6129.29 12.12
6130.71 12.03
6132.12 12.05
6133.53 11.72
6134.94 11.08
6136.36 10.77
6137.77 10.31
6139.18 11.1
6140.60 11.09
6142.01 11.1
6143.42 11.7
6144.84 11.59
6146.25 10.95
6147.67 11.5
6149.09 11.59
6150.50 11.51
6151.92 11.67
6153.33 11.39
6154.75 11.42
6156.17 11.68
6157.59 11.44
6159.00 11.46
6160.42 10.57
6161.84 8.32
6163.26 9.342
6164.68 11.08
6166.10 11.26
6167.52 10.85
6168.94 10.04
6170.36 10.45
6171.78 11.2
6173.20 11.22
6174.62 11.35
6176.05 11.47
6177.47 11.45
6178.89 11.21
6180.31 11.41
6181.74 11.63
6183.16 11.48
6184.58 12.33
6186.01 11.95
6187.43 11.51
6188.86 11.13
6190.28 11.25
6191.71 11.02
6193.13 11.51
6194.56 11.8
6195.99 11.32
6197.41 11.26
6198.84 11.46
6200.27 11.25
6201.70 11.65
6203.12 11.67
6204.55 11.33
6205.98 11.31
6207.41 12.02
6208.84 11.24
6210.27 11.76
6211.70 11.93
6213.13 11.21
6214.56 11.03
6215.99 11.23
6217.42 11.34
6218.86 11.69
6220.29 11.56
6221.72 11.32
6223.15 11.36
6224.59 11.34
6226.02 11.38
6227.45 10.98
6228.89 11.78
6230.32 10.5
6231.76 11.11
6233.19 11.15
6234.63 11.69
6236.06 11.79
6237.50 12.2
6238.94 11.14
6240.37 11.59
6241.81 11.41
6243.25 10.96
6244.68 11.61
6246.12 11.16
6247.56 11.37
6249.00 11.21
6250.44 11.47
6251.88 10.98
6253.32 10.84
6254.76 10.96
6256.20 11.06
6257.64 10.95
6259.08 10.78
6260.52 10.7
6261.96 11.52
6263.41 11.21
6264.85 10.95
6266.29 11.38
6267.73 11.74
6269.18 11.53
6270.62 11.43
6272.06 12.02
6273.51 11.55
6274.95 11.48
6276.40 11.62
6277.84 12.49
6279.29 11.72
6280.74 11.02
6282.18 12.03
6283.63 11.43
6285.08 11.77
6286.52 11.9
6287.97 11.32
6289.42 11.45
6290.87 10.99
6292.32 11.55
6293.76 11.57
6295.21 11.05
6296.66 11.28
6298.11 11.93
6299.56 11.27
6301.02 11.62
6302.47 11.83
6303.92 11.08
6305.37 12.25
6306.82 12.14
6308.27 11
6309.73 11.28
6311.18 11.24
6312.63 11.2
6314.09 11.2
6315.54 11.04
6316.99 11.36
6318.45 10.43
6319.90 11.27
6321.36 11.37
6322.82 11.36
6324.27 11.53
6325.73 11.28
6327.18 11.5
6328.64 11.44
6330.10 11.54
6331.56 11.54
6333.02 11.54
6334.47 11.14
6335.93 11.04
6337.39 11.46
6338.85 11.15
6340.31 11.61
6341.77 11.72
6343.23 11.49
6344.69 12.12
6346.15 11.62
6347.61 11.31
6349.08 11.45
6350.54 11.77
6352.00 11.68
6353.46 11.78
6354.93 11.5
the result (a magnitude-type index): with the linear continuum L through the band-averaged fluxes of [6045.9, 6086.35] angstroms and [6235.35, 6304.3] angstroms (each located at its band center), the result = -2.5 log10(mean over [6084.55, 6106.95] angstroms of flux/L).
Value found 0.02 mag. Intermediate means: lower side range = 11.3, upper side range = 11.4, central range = 11.2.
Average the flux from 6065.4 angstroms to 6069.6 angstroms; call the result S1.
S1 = 11.3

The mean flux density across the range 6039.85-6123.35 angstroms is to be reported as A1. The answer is 11.3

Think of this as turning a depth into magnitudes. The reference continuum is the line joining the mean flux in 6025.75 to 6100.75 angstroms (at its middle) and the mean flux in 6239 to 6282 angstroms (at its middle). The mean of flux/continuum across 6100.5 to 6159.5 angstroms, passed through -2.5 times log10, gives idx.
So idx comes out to 0.005 mag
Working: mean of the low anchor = 11.3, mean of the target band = 11.3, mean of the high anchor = 11.3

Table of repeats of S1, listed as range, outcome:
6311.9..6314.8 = 11.2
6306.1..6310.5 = 11.5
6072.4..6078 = 11.4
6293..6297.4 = 11.3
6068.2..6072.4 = 11.6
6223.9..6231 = 11.2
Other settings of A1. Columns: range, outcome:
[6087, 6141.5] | 11.2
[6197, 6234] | 11.4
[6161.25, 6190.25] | 11.1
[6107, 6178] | 11.2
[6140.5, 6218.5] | 11.3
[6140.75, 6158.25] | 11.5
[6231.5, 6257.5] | 11.3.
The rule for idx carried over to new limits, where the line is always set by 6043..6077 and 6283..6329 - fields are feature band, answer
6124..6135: -0.03 mag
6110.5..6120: -0.02 mag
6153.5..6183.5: 0.04 mag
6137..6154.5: 0.01 mag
